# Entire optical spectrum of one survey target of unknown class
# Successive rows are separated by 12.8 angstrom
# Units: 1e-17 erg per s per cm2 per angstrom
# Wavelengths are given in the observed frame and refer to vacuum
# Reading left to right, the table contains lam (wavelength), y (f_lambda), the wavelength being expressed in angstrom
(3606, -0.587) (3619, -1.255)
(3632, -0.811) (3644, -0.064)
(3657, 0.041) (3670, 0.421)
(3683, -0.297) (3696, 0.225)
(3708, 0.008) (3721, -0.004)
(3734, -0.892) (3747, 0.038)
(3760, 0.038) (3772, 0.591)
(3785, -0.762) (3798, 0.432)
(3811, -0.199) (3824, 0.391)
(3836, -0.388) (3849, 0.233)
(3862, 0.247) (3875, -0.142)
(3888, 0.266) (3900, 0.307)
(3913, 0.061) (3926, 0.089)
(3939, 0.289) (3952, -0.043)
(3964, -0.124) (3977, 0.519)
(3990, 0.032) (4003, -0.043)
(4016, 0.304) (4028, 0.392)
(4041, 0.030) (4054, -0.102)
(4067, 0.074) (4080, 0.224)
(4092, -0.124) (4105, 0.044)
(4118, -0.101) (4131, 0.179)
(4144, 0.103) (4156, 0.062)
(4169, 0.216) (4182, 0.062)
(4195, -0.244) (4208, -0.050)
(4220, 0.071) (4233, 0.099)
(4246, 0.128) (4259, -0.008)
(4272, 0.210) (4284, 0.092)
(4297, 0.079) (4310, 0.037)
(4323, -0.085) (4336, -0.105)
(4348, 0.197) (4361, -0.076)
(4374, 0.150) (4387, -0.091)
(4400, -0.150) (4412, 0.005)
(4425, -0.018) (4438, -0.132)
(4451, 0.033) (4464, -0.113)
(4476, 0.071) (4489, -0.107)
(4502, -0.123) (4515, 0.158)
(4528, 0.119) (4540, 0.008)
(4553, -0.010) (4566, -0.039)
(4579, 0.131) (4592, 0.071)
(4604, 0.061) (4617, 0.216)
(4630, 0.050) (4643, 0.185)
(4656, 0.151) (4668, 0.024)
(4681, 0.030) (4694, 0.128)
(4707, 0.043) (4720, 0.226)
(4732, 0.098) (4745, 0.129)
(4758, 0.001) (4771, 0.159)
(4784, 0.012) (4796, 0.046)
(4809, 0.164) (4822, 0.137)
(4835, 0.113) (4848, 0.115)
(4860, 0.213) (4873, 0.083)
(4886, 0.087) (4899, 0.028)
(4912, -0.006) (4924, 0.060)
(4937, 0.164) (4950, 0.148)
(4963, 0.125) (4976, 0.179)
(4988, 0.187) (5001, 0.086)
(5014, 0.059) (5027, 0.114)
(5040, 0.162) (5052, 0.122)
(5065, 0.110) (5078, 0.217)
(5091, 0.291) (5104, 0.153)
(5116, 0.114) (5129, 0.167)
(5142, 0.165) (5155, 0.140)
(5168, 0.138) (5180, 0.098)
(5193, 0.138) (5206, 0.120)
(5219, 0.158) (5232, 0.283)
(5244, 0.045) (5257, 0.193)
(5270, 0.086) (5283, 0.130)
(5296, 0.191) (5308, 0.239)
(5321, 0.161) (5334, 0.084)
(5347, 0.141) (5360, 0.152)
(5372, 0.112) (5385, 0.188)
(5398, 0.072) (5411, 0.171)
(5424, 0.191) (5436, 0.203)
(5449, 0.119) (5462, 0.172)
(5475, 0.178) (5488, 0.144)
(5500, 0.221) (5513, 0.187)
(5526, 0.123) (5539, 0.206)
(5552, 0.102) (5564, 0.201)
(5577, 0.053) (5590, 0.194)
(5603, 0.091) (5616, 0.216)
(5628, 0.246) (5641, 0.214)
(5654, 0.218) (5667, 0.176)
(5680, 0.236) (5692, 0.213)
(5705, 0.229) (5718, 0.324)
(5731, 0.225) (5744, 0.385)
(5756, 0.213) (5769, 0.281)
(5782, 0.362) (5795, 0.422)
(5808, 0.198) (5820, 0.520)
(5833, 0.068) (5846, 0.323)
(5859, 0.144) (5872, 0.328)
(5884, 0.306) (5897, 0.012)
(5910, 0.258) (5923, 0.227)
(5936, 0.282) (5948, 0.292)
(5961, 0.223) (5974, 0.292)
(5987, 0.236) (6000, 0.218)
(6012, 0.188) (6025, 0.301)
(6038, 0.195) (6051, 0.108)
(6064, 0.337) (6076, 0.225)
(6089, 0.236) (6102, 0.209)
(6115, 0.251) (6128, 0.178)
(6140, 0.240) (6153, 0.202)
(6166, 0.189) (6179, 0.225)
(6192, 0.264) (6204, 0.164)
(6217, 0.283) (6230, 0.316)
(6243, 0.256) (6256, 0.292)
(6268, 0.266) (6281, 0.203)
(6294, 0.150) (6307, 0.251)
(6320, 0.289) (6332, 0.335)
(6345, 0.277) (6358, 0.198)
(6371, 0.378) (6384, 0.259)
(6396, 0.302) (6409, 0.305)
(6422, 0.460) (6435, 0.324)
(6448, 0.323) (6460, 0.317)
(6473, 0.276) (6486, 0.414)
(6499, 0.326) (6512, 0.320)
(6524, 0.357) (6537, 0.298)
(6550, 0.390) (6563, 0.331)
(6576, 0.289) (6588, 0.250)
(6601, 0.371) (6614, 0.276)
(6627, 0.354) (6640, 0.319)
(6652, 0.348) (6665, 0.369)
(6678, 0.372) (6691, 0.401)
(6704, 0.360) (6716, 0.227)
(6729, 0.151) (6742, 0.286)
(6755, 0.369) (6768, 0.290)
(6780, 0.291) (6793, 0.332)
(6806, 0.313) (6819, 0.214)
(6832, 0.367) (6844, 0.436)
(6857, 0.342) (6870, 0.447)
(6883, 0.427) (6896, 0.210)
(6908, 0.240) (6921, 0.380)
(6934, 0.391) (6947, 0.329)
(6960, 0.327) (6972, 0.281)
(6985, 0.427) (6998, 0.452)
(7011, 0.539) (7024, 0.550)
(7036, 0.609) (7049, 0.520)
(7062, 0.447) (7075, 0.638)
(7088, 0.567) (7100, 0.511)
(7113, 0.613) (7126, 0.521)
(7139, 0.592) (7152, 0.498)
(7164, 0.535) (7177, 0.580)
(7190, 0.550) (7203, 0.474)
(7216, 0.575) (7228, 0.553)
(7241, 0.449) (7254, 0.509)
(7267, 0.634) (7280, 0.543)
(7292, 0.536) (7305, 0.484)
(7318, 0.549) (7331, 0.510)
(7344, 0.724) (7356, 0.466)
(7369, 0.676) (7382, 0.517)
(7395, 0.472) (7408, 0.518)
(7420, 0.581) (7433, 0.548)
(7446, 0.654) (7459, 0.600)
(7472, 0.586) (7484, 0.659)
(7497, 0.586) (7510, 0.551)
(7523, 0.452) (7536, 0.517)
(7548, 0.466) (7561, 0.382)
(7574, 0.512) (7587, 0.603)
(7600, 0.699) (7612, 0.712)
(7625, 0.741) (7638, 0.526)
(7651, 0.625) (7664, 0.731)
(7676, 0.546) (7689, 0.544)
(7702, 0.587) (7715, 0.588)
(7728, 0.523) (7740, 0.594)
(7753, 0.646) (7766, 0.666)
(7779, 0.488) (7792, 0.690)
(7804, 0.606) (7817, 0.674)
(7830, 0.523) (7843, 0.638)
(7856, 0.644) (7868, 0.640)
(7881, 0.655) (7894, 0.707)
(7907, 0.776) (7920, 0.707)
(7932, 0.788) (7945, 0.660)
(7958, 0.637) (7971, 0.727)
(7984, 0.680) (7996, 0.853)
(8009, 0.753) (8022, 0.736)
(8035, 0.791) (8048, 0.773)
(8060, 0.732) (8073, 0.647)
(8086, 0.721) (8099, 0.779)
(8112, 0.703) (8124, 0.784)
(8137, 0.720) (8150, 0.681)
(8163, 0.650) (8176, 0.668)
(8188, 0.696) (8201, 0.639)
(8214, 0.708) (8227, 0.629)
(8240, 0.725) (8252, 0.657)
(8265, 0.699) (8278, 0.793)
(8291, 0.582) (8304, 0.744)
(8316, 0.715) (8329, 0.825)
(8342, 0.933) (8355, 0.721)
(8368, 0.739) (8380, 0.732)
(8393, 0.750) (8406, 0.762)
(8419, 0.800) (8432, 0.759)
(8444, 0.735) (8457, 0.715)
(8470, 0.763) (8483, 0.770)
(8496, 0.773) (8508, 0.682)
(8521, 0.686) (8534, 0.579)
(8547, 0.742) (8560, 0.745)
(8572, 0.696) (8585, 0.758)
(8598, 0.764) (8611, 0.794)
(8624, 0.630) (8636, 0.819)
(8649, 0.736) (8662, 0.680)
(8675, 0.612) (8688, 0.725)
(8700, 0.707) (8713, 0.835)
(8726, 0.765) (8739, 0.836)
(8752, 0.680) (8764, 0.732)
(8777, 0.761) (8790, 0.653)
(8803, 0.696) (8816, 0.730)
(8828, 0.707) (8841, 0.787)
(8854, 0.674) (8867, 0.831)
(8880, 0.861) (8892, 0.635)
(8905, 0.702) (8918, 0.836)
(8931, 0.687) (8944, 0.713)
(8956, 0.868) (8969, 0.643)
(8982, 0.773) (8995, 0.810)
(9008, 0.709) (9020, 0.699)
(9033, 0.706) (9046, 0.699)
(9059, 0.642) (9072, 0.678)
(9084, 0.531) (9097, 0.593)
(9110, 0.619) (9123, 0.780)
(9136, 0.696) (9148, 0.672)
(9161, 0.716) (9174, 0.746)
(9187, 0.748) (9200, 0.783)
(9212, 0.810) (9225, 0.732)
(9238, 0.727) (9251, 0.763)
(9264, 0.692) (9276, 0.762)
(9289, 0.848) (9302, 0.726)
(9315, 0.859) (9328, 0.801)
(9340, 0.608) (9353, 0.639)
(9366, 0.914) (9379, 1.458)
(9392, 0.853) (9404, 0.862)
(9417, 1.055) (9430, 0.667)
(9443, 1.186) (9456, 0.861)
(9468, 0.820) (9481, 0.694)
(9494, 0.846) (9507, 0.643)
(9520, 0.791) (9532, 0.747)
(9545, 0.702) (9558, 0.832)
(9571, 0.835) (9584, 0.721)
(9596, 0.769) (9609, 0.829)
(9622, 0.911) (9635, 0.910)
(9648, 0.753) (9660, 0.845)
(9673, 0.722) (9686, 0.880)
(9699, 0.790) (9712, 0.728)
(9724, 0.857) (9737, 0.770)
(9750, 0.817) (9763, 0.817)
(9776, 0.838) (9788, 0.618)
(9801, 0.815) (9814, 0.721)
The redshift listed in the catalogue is 0.76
